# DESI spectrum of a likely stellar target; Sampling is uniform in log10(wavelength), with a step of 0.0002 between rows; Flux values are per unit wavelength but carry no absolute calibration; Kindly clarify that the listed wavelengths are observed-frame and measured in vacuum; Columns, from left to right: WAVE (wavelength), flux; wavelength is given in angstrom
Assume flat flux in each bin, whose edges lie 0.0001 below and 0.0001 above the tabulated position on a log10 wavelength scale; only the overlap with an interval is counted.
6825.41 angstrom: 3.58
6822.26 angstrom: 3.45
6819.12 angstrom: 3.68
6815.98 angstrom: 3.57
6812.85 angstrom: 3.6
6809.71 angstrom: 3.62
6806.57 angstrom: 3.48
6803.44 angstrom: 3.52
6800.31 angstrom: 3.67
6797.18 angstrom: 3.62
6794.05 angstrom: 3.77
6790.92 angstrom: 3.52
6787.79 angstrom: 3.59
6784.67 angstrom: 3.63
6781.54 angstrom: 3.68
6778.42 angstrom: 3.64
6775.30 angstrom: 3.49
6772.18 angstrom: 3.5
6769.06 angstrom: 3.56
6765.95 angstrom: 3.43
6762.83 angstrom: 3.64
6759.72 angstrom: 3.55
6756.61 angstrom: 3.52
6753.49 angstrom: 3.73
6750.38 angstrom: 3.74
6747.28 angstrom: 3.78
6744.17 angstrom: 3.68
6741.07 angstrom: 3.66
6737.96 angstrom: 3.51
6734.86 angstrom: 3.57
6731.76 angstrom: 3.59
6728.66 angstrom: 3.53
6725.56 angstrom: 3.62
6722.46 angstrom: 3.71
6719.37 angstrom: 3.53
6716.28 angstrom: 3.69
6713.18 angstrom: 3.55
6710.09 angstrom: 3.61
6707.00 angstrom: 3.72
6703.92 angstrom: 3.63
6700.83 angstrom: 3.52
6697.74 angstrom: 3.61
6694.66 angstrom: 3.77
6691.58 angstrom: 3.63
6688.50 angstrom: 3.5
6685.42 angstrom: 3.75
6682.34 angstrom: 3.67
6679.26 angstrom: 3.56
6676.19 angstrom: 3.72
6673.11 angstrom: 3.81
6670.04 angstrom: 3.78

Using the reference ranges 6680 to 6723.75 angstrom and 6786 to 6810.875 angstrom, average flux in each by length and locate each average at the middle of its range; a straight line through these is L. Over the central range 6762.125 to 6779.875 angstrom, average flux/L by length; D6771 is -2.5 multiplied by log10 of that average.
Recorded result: 0.021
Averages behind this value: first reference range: 3.63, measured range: 3.54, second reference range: 3.6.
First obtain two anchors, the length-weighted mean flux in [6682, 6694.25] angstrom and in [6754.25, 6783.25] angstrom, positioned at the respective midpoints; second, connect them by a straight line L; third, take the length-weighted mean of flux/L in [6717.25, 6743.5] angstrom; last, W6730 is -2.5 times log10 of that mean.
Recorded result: 0.00 mag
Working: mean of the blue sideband 3.65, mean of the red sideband 3.56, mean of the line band 3.6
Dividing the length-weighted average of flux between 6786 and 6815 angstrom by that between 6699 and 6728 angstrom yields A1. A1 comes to 1.0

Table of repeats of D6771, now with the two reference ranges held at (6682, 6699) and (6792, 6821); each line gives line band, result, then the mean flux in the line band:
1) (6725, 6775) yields 0.01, 3.6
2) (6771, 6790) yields 0.01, 3.59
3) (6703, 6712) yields 0.00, 3.65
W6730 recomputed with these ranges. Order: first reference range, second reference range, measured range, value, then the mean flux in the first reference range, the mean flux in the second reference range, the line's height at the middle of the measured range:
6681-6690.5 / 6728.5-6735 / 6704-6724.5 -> -0.01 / 3.64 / 3.57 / 3.6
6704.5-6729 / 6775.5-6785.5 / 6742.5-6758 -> -0.02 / 3.63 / 3.63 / 3.63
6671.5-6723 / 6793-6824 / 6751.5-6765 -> 0.00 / 3.64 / 3.59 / 3.62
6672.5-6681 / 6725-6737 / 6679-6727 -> 0.00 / 3.68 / 3.57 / 3.63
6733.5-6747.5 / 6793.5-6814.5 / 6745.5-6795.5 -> 0.00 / 3.63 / 3.6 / 3.62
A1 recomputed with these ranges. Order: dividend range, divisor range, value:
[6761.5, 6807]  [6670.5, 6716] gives 0.98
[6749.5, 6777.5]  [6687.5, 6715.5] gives 0.99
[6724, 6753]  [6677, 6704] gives 1.00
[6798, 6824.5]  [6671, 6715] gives 0.98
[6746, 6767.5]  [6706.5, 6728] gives 1.00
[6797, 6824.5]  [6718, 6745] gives 0.99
